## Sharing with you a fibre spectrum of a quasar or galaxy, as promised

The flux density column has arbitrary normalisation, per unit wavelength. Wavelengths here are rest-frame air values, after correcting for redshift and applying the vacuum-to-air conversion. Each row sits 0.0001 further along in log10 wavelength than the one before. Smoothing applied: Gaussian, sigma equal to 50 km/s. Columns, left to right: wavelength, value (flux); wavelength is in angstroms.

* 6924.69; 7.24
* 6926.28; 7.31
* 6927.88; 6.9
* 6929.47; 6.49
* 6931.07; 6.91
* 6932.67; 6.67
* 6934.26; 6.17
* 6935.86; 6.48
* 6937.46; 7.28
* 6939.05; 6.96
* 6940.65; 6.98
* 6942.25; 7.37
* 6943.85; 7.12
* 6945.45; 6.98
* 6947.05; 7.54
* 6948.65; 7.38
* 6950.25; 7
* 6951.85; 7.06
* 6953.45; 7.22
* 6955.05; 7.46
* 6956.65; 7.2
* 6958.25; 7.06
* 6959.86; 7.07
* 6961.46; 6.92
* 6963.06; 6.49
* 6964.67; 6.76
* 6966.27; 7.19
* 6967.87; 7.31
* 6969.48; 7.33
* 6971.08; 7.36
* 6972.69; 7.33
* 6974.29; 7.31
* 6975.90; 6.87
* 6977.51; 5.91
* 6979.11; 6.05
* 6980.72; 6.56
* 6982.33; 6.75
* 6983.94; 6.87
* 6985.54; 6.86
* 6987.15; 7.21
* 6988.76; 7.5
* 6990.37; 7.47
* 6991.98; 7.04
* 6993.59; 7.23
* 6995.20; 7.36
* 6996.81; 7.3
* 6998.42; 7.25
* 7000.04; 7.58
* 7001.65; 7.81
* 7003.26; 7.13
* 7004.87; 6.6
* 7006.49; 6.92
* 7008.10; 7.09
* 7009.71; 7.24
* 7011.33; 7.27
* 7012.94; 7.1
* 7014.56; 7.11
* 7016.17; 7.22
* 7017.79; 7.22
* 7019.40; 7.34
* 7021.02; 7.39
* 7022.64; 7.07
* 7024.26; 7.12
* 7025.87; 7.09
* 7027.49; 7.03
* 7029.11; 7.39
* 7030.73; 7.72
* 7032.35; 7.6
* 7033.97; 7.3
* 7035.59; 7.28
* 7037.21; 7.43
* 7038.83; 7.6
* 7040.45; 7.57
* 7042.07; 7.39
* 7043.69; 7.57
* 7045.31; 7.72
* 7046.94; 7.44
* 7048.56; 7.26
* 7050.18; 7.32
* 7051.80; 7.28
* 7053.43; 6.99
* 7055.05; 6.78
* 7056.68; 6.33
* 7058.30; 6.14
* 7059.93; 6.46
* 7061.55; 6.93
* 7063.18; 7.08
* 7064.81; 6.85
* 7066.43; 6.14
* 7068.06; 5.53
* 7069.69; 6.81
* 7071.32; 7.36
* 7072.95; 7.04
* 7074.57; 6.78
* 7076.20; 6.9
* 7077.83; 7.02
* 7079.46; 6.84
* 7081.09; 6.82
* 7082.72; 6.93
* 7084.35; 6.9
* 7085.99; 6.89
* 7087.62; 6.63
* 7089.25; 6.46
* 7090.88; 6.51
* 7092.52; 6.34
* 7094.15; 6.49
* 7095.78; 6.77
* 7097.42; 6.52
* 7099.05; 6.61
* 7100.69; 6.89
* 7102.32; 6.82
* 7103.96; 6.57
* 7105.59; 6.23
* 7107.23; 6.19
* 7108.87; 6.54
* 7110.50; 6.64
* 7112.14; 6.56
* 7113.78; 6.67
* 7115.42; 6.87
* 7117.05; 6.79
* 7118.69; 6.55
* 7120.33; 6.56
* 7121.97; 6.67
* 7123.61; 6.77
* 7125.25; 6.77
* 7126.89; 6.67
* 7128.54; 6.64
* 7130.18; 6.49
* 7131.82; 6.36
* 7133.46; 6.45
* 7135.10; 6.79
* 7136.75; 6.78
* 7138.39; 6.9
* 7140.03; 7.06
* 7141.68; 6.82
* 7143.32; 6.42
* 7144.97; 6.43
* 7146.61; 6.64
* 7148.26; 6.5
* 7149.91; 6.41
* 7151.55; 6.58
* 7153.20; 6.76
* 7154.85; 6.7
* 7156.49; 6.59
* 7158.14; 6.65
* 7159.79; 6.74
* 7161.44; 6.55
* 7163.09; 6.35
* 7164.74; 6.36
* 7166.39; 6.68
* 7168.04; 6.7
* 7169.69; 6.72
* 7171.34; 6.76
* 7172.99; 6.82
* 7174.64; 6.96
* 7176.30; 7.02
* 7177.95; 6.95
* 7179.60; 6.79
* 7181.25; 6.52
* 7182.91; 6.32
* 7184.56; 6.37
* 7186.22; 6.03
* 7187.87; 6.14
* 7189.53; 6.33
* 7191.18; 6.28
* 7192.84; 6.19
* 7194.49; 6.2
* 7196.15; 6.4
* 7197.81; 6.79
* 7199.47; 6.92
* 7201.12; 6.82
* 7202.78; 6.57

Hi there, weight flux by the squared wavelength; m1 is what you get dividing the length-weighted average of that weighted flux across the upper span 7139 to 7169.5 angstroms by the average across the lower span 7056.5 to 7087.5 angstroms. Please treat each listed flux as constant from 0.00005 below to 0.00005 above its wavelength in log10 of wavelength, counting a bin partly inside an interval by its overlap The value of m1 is 1.0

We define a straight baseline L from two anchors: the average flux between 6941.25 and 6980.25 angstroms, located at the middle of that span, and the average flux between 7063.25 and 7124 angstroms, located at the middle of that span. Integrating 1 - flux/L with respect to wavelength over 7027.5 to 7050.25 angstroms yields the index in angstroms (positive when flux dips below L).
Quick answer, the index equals -2.1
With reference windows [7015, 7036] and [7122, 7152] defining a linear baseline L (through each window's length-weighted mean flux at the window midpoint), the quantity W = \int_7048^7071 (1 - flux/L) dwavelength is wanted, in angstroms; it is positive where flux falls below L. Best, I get 1.2 angstroms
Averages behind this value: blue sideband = 7.29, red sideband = 6.64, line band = 6.71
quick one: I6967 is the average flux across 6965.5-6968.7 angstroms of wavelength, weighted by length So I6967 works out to 7.25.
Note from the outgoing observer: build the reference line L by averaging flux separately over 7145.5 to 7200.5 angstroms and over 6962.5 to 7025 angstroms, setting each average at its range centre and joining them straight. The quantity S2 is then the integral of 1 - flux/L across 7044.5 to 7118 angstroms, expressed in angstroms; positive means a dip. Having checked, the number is 1.0 angstroms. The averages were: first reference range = 7.09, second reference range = 6.57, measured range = 6.75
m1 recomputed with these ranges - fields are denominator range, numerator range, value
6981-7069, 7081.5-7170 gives 0.96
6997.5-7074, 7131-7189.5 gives 0.96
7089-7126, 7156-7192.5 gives 1.01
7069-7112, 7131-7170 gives 1.00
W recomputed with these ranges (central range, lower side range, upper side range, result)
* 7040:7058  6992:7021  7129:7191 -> -0.4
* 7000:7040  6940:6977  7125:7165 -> -1.7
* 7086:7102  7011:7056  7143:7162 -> 0.8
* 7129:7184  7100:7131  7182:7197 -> -2.0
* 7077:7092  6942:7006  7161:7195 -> 0.0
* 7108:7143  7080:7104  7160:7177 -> 0.0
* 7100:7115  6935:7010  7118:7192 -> 0.4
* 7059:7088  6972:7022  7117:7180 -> 0.4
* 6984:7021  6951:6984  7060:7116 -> -1.8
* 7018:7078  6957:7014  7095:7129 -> -2.0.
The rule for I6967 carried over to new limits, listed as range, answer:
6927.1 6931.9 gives 6.76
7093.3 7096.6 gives 6.63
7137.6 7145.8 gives 6.73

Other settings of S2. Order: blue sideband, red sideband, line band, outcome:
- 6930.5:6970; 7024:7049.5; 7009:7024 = 0.2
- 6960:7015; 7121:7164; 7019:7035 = -0.8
